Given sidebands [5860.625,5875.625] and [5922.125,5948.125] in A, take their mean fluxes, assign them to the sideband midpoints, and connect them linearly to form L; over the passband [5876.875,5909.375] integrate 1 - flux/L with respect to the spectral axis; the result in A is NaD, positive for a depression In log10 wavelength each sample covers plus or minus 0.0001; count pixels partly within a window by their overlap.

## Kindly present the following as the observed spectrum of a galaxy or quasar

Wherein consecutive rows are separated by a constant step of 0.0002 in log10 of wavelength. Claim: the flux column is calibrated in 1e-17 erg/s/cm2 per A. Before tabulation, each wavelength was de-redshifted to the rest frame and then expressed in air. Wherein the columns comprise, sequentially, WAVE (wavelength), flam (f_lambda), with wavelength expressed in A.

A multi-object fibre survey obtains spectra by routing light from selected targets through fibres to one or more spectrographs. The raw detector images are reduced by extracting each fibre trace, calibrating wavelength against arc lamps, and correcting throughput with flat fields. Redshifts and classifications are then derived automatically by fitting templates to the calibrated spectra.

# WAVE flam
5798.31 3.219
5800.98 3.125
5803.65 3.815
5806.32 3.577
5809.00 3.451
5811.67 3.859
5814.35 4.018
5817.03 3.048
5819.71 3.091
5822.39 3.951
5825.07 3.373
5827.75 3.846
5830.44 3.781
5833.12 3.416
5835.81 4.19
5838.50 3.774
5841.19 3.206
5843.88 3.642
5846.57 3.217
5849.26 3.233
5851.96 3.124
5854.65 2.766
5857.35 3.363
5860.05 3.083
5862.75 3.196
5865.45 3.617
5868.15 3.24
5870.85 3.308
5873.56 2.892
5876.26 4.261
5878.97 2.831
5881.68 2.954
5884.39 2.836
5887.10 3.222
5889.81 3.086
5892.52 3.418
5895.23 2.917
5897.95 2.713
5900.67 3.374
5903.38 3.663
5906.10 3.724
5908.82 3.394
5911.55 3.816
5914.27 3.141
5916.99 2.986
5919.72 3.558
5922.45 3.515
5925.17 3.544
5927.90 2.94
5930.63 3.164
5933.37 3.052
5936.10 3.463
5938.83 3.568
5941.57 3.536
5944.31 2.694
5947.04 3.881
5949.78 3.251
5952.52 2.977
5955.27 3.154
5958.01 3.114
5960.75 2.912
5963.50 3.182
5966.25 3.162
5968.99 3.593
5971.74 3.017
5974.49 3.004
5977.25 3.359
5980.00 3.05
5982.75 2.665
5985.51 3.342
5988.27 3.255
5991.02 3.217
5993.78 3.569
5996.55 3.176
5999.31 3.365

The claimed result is 1.0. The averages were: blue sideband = 3.29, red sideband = 3.32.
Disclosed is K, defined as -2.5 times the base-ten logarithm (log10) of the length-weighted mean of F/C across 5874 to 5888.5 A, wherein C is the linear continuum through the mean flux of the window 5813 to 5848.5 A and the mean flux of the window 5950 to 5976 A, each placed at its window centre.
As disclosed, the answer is 0.07 mag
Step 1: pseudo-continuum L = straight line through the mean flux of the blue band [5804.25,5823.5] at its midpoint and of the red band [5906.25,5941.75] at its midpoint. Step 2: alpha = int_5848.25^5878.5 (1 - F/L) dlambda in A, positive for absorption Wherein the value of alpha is 1.8 A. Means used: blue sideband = 3.58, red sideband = 3.37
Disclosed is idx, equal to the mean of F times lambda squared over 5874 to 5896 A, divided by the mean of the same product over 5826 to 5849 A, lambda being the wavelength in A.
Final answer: 0.9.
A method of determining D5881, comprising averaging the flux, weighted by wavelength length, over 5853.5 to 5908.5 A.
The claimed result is 3.23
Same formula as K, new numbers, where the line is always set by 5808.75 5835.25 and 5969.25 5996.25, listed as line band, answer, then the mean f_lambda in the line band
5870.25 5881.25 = 0.06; 3.29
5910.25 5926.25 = -0.02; 3.42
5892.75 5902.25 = 0.11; 3.07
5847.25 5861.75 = 0.13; 3.12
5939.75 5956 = 0.00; 3.26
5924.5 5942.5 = 0.00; 3.31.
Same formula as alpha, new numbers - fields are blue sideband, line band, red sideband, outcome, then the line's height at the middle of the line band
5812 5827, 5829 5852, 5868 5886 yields -0.8 A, 3.41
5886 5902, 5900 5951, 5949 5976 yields -4.2 A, 3.13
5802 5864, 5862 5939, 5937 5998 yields 1.3 A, 3.35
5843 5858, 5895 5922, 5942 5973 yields -1.3 A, 3.2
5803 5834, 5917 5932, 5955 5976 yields -0.2 A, 3.27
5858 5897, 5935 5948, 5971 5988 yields -1.2 A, 3.13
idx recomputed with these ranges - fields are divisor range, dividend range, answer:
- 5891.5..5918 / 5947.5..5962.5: 0.96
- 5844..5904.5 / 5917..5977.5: 1.04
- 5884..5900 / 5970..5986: 1.03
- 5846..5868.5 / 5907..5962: 1.05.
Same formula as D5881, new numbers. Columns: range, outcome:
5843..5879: 3.28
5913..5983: 3.22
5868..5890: 3.18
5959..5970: 3.2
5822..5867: 3.45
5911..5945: 3.31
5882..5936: 3.27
